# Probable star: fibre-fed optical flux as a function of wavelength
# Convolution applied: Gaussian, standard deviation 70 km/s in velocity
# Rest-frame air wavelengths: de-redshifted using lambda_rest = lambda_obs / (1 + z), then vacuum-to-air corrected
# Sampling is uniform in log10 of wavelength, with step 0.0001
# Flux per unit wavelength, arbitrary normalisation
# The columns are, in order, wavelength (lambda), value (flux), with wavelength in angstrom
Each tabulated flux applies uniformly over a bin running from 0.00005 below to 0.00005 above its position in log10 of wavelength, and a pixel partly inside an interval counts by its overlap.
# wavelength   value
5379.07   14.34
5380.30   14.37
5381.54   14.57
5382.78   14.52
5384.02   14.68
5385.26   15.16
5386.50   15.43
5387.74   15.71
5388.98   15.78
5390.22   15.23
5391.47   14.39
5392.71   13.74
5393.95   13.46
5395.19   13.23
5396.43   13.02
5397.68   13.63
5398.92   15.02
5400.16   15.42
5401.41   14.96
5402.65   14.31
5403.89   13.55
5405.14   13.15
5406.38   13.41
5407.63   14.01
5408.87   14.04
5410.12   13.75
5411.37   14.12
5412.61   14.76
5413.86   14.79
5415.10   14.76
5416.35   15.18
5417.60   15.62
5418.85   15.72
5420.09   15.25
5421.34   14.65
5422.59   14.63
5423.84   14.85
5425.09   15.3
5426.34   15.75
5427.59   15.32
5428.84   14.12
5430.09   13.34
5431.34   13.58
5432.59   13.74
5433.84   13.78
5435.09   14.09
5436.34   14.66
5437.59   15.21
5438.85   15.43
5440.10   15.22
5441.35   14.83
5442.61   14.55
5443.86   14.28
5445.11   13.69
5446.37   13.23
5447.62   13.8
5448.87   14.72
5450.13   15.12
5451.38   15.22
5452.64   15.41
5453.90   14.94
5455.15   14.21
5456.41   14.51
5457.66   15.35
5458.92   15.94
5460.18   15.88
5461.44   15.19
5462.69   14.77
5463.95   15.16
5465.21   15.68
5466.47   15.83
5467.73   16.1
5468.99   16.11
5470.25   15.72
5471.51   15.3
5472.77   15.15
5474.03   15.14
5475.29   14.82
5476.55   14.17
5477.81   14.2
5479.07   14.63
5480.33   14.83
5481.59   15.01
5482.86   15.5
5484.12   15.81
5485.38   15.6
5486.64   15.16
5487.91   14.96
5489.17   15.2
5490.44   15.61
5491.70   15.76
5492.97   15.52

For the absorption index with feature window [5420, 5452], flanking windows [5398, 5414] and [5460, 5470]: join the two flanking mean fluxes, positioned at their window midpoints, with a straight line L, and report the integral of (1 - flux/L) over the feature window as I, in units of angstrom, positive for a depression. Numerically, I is 0.8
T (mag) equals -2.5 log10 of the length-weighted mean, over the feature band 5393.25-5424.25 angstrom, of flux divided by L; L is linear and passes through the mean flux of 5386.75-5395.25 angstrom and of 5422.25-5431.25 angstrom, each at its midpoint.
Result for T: 0.022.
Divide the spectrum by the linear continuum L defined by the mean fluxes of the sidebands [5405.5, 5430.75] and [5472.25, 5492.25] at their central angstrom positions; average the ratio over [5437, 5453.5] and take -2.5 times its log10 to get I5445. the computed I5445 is 0.013 mag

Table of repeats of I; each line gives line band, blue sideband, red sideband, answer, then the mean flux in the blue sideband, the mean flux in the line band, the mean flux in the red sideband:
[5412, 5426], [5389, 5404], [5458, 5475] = -0.4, 14.2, 15.1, 15.5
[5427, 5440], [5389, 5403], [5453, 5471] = 0.5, 14.3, 14.4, 15.4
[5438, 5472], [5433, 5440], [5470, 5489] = -0.5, 14.7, 15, 15.1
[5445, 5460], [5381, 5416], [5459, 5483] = 0.3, 14.4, 14.7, 15.2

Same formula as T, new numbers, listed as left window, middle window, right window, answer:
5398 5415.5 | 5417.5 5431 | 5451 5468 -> -0.02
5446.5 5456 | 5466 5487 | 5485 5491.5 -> -0.01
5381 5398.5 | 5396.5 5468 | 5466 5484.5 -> 0.01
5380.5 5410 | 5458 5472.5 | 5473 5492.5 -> -0.04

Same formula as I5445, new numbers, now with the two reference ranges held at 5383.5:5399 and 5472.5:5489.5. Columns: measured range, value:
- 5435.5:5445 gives 0.00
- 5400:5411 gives 0.04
